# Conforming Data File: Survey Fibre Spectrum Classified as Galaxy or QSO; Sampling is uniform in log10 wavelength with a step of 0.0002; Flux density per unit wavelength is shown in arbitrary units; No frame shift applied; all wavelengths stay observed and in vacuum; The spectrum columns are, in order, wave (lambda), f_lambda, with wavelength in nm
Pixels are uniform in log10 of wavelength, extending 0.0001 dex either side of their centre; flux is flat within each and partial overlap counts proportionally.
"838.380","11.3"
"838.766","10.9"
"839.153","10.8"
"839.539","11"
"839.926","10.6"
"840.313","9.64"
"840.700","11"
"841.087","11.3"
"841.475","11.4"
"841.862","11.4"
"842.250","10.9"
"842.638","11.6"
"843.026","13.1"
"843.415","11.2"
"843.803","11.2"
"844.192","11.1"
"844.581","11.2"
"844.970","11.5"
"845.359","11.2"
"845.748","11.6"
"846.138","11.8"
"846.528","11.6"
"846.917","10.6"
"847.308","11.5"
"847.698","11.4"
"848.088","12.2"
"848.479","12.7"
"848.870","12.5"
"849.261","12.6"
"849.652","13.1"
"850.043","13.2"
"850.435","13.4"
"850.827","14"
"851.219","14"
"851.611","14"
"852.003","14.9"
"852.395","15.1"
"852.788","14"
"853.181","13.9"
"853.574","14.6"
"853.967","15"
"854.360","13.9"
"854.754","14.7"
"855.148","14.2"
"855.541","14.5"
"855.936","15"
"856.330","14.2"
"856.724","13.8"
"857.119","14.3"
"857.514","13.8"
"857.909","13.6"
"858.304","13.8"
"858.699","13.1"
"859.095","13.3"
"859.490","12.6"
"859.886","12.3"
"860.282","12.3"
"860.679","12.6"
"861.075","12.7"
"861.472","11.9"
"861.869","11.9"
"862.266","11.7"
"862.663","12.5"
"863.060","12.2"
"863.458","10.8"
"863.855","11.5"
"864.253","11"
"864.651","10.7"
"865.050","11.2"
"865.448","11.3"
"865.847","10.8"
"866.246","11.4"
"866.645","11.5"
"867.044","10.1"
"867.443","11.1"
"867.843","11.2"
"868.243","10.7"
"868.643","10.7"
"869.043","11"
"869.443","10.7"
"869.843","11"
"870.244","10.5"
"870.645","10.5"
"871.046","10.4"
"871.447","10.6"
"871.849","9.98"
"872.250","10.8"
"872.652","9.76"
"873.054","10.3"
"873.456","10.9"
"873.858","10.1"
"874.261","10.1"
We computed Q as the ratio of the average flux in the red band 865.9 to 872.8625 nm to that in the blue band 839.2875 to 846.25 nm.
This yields 1.0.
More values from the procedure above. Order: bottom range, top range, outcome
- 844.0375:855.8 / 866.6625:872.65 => 0.82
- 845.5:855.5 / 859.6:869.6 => 0.86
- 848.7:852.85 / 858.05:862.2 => 0.92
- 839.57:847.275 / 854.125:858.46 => 1.26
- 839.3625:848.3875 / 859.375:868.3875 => 1.02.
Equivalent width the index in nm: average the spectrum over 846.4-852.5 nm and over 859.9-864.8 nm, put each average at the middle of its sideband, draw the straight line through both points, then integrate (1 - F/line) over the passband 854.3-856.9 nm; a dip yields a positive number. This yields -0.409 nm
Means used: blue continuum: 12.9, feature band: 14.4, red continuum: 11.8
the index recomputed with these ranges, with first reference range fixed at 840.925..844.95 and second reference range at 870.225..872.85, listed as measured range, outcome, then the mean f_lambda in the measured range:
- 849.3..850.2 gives -0.15 nm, 13.1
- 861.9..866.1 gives -0.30 nm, 11.4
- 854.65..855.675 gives -0.32 nm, 14.5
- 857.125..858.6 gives -0.39 nm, 13.8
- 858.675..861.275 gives -0.45 nm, 12.7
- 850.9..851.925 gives -0.28 nm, 14.1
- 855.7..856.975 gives -0.40 nm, 14.3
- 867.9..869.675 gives -0.06 nm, 10.8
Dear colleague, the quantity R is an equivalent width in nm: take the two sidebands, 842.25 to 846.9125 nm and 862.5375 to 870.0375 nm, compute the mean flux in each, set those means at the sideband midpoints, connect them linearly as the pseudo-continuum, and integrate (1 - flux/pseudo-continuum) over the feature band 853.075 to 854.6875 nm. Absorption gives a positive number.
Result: -0.44 nm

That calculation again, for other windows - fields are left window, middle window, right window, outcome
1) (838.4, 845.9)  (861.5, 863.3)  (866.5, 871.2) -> -0.190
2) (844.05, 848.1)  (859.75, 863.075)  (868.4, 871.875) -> -0.404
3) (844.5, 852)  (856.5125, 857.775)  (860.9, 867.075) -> -0.220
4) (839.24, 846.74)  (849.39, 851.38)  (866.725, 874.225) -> -0.433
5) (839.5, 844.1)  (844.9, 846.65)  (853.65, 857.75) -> 0.080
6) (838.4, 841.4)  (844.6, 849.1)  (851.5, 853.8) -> 0.390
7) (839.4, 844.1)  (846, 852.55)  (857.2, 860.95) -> -0.452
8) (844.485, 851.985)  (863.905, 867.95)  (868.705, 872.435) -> -0.022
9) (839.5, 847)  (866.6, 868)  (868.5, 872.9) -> -0.037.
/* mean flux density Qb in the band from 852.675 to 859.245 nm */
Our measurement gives 14.1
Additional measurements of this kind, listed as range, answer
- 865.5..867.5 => 11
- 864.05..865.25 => 11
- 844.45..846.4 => 11.5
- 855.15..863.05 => 13.2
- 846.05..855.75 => 13.4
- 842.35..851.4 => 12.1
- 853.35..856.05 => 14.5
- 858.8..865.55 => 11.9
